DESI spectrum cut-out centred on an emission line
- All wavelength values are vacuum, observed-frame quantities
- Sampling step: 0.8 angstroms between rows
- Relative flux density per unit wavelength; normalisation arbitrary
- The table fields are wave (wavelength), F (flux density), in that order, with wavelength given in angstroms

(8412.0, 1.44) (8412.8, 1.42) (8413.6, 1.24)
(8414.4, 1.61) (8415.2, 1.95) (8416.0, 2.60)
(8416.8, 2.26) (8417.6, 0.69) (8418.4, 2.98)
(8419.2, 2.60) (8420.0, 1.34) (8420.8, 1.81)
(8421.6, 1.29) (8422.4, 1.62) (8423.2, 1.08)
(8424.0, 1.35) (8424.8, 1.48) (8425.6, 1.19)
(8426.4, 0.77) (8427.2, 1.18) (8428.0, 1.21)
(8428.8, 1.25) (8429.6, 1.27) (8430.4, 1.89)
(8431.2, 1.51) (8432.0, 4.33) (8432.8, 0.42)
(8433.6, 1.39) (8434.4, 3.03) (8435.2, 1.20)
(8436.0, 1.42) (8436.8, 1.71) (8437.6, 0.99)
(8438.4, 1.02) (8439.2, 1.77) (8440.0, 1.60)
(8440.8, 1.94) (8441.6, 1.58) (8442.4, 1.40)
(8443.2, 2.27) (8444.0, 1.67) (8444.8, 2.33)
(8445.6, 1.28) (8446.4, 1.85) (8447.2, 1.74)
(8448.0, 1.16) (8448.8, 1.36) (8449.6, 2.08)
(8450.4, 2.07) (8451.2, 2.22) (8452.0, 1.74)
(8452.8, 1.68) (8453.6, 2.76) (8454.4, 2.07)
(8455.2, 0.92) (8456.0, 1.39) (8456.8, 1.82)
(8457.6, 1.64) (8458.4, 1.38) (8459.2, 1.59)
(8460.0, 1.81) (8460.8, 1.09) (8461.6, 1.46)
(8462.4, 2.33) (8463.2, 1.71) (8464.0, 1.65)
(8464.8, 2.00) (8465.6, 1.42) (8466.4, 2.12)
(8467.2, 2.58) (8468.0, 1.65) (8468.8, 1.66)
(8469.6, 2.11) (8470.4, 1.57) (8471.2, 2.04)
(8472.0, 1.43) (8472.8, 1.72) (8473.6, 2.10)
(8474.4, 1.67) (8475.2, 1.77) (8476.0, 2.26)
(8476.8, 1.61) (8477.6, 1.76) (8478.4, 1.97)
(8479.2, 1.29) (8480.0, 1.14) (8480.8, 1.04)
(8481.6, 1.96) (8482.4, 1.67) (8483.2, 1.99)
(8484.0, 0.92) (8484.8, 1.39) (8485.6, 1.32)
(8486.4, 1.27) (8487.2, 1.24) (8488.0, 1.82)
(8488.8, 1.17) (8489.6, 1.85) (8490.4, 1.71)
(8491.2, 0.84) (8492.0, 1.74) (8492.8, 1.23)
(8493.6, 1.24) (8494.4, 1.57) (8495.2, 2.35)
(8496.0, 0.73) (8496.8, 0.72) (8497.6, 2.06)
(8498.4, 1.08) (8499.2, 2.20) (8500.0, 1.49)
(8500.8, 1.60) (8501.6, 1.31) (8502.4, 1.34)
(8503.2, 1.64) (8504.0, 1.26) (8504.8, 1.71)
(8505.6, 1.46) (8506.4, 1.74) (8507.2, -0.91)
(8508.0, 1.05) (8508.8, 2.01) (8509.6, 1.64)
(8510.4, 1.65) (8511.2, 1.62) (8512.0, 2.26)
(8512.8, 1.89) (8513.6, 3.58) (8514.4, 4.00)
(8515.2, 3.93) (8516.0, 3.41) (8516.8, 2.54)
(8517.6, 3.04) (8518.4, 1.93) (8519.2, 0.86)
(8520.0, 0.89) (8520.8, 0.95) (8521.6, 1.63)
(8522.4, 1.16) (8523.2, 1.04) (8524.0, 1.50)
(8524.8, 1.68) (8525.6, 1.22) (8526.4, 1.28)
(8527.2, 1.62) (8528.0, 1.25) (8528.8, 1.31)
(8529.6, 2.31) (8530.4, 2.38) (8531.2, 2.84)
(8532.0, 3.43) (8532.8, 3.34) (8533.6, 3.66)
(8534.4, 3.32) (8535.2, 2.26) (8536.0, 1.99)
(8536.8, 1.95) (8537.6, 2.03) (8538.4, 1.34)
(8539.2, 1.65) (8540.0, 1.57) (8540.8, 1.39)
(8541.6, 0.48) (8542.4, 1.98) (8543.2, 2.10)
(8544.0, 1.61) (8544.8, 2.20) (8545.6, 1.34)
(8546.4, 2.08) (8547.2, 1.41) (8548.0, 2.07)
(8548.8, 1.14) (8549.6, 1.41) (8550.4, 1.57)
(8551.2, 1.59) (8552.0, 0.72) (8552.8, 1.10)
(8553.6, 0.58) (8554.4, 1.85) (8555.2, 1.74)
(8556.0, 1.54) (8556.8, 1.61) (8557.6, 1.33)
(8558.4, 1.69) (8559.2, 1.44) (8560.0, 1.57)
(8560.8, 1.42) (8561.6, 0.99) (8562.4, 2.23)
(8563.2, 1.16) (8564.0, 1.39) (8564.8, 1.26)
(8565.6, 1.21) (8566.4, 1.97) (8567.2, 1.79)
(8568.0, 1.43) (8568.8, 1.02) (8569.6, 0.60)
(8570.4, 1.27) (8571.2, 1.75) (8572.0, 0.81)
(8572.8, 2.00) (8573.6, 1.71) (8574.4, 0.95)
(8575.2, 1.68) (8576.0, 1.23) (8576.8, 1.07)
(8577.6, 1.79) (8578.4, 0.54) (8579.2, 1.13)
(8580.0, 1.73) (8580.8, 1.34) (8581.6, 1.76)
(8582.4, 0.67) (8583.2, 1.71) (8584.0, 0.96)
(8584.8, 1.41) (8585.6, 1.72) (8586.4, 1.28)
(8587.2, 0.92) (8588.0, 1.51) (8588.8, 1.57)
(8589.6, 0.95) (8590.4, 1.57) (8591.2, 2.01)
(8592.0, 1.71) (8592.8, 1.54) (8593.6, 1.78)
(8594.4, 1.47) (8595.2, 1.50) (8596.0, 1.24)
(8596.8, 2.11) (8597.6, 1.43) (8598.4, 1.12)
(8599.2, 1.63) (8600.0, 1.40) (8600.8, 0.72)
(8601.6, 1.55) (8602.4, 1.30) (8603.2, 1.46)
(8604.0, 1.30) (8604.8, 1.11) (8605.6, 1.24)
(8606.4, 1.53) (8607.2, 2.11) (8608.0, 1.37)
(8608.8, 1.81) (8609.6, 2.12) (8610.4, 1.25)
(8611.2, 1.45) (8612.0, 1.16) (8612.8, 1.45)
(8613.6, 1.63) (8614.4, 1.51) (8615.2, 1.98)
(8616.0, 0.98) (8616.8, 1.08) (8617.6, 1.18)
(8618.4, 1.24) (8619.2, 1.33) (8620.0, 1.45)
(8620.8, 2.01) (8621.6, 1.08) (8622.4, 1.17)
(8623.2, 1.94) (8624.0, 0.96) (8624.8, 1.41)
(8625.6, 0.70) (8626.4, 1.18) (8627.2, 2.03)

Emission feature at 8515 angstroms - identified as [S II]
